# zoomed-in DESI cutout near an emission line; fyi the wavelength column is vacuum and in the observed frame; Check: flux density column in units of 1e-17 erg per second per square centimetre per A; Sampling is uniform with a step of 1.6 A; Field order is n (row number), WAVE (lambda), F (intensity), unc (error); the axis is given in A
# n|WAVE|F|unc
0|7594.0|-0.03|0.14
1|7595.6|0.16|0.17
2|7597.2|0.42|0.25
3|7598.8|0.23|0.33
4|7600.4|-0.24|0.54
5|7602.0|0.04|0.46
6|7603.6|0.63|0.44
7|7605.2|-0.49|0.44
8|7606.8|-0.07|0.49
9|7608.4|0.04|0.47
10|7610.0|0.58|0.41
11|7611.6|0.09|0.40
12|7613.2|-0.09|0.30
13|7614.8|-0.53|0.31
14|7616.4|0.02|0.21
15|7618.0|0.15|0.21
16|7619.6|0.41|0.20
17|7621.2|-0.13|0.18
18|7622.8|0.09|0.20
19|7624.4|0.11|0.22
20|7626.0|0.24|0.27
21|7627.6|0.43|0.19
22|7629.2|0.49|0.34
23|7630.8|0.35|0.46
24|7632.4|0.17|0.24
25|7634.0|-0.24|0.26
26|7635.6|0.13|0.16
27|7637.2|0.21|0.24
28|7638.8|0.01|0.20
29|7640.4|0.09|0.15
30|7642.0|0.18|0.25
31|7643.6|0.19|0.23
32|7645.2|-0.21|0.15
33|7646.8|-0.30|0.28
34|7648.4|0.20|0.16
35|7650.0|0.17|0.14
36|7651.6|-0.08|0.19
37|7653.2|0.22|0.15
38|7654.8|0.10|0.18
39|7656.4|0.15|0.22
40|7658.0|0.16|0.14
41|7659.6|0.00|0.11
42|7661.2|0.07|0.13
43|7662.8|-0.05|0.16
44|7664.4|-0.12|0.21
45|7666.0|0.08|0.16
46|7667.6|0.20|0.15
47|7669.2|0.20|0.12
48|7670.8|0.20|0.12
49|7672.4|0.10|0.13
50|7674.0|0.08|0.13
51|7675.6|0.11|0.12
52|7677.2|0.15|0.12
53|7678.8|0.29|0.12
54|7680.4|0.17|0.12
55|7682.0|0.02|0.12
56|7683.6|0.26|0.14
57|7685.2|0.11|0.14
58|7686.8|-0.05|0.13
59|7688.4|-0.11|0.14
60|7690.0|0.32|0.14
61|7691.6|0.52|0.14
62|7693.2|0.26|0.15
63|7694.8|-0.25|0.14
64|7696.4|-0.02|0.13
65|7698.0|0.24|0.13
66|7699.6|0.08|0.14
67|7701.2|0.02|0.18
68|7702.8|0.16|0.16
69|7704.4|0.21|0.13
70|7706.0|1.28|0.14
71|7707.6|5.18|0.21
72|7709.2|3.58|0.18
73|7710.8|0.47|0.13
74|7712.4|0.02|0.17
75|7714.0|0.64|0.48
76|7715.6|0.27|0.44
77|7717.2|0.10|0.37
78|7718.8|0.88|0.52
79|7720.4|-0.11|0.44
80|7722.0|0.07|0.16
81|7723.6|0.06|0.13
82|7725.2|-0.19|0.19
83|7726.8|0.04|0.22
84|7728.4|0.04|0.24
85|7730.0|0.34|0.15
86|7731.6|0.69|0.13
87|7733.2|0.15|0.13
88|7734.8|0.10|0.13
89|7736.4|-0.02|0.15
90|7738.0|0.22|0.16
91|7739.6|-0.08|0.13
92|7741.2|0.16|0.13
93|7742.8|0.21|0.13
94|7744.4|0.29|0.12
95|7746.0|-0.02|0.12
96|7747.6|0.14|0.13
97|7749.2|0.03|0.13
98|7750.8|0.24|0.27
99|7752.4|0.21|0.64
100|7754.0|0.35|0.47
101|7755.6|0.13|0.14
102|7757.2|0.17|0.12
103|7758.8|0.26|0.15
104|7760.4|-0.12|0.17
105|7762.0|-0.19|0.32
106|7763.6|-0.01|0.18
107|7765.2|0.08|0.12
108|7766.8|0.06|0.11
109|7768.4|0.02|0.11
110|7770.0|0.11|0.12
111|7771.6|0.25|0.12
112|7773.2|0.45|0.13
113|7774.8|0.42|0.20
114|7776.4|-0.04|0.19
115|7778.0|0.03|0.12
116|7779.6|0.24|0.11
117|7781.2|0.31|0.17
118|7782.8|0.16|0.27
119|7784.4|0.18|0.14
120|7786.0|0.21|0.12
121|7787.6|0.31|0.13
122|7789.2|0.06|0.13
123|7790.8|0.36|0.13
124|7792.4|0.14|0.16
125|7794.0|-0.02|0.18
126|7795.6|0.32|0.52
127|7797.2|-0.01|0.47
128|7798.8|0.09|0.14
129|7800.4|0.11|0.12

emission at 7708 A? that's H-alpha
